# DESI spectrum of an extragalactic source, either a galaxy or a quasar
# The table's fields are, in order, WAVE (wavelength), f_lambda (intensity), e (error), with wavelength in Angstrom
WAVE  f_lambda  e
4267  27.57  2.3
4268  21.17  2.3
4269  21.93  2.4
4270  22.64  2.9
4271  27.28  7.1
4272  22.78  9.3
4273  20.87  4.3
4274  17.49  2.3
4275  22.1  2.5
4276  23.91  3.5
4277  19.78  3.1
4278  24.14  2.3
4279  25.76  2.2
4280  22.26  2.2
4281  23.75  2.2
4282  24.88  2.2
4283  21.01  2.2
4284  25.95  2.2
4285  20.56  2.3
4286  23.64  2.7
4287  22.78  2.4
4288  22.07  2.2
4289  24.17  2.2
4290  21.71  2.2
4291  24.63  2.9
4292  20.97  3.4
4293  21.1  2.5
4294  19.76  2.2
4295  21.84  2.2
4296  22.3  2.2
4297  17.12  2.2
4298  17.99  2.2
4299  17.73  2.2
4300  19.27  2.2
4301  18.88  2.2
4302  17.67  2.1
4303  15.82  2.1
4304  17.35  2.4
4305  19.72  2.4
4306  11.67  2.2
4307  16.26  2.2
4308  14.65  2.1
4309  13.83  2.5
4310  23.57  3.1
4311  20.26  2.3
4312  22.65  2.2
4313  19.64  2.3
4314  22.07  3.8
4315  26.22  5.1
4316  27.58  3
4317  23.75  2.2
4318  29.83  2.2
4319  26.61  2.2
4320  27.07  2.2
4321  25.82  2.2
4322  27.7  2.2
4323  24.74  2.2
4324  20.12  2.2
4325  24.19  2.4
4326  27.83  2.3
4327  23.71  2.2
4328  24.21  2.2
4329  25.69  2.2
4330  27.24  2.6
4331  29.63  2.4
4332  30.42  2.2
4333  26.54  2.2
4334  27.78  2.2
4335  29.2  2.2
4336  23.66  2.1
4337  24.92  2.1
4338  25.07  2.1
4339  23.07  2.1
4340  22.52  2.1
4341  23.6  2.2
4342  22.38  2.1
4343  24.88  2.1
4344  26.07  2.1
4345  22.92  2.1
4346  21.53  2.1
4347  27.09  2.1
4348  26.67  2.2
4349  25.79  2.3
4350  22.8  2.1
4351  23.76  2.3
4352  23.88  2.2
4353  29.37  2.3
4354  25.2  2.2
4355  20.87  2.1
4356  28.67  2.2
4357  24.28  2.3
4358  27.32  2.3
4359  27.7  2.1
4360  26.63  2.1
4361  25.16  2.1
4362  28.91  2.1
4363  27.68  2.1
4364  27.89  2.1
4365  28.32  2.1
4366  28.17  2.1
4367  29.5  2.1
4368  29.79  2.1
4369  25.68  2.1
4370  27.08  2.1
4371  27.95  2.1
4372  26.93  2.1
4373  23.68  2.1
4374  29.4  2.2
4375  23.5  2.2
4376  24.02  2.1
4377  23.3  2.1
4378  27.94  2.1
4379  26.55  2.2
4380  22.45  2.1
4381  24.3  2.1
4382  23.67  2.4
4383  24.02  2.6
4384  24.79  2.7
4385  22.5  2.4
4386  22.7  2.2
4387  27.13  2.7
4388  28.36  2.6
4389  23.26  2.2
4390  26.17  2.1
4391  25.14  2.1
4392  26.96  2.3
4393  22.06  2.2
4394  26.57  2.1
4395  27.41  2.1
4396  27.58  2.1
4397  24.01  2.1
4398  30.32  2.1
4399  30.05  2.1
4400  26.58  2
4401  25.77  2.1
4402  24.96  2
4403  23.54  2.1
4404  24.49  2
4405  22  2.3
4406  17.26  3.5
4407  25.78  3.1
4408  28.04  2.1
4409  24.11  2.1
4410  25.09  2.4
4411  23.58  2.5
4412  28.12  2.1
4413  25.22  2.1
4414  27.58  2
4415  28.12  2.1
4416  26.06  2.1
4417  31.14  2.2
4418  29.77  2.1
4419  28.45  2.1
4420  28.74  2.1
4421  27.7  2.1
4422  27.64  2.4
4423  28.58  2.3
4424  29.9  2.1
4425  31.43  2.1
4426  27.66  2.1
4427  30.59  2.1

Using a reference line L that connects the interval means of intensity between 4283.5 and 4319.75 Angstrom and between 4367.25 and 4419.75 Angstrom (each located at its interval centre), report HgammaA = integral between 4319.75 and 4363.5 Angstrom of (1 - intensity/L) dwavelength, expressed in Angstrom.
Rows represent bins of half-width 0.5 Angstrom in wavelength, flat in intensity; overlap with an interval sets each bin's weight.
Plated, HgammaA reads -4.8 Angstrom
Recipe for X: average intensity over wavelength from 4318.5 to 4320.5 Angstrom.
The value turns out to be 26.8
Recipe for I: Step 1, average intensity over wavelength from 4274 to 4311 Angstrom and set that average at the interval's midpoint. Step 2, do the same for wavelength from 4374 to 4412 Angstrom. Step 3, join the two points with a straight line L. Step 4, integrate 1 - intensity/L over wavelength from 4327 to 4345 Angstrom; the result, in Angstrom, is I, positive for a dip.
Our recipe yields -2.4 Angstrom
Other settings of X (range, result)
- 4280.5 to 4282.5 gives 24.3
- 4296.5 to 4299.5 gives 17.6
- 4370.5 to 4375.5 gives 26.3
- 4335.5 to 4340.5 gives 23.8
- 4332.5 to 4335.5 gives 27.8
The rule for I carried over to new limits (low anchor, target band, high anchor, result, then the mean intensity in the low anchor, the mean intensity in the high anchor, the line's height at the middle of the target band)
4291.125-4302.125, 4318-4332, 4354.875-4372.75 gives -1.9 Angstrom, 19.7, 27.2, 22.9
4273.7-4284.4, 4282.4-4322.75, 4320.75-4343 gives 4.5 Angstrom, 22.9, 25.4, 24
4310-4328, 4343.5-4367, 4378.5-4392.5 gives -1.2 Angstrom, 24.6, 24.9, 24.8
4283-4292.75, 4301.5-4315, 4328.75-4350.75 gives 3.1 Angstrom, 22.8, 25.4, 23.8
